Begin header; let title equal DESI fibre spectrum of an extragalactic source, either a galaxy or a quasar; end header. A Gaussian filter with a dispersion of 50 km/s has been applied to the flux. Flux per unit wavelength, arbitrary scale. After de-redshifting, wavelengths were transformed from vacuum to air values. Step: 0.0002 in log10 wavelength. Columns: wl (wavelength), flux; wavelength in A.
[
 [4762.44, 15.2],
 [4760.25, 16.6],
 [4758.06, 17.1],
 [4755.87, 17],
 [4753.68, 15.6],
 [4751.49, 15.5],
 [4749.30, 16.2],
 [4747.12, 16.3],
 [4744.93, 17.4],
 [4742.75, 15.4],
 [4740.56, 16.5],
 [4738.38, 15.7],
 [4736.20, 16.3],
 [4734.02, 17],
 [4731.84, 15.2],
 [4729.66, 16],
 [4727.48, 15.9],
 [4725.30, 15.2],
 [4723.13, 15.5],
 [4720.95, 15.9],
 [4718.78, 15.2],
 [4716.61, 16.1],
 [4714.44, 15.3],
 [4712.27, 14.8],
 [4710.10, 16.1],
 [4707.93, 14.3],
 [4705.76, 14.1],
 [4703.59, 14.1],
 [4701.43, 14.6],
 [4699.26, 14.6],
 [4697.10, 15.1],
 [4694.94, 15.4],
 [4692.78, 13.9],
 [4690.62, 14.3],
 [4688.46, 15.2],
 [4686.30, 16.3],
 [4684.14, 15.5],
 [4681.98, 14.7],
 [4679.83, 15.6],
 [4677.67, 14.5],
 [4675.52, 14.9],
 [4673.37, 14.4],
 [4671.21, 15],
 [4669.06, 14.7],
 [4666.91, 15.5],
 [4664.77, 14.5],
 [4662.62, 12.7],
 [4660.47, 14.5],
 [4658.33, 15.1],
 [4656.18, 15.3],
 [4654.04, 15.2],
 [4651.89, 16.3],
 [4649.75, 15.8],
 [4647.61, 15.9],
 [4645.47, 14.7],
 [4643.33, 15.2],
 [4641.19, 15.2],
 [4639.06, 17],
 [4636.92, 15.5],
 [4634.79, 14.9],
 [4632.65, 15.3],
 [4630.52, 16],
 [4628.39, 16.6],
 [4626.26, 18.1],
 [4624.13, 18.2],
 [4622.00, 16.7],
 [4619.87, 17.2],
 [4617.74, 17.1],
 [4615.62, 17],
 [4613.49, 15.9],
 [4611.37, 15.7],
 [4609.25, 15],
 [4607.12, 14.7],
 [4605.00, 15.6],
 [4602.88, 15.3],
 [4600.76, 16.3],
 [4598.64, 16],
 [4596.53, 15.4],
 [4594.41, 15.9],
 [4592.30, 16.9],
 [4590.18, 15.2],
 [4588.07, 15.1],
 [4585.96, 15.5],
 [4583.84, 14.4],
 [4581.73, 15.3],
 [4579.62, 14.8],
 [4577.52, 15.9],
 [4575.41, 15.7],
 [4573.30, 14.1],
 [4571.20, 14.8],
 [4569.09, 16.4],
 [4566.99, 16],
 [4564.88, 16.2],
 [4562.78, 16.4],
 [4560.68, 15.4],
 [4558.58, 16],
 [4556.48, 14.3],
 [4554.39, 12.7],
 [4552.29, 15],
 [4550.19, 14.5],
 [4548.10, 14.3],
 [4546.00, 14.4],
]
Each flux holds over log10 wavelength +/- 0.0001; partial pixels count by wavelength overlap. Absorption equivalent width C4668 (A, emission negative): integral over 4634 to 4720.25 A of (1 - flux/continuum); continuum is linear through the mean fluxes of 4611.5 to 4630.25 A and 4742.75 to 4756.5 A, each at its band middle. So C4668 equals 8.3 A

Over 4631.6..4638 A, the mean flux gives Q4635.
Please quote 15.2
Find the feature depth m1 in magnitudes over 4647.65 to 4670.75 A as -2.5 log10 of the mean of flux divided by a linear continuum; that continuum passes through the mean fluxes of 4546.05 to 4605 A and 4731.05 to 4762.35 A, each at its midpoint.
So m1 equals 0.05 mag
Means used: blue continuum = 15.3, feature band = 15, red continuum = 16.3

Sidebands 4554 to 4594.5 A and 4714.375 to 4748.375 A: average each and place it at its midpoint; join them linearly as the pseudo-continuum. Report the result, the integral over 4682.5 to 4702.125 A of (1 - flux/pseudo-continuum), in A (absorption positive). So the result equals 1.02 A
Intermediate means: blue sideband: 15.4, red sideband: 16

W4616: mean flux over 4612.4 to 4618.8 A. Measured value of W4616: 16.7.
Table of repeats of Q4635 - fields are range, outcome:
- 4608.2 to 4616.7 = 15.9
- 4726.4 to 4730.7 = 15.9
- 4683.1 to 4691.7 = 15.3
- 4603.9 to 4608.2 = 15.1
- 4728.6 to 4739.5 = 16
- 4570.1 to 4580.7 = 15.1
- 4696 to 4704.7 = 14.6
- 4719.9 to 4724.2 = 15.7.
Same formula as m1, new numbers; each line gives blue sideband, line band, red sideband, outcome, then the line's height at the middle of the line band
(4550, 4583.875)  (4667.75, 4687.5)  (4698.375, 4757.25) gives 0.03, 15.5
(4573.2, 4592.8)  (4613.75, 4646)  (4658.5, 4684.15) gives -0.09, 15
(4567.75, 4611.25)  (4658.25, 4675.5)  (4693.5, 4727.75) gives 0.05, 15.2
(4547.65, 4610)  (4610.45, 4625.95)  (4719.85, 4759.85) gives -0.09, 15.5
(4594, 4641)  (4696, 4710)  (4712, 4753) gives 0.10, 15.9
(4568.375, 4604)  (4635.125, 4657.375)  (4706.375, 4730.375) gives -0.01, 15.5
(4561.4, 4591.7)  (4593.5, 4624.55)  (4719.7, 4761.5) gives -0.04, 15.6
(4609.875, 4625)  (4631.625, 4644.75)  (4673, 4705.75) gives 0.05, 16.2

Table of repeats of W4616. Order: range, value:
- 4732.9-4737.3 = 16.6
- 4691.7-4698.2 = 14.8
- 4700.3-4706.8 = 14.3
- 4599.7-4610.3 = 15.4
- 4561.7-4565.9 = 16.3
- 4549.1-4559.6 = 14.5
